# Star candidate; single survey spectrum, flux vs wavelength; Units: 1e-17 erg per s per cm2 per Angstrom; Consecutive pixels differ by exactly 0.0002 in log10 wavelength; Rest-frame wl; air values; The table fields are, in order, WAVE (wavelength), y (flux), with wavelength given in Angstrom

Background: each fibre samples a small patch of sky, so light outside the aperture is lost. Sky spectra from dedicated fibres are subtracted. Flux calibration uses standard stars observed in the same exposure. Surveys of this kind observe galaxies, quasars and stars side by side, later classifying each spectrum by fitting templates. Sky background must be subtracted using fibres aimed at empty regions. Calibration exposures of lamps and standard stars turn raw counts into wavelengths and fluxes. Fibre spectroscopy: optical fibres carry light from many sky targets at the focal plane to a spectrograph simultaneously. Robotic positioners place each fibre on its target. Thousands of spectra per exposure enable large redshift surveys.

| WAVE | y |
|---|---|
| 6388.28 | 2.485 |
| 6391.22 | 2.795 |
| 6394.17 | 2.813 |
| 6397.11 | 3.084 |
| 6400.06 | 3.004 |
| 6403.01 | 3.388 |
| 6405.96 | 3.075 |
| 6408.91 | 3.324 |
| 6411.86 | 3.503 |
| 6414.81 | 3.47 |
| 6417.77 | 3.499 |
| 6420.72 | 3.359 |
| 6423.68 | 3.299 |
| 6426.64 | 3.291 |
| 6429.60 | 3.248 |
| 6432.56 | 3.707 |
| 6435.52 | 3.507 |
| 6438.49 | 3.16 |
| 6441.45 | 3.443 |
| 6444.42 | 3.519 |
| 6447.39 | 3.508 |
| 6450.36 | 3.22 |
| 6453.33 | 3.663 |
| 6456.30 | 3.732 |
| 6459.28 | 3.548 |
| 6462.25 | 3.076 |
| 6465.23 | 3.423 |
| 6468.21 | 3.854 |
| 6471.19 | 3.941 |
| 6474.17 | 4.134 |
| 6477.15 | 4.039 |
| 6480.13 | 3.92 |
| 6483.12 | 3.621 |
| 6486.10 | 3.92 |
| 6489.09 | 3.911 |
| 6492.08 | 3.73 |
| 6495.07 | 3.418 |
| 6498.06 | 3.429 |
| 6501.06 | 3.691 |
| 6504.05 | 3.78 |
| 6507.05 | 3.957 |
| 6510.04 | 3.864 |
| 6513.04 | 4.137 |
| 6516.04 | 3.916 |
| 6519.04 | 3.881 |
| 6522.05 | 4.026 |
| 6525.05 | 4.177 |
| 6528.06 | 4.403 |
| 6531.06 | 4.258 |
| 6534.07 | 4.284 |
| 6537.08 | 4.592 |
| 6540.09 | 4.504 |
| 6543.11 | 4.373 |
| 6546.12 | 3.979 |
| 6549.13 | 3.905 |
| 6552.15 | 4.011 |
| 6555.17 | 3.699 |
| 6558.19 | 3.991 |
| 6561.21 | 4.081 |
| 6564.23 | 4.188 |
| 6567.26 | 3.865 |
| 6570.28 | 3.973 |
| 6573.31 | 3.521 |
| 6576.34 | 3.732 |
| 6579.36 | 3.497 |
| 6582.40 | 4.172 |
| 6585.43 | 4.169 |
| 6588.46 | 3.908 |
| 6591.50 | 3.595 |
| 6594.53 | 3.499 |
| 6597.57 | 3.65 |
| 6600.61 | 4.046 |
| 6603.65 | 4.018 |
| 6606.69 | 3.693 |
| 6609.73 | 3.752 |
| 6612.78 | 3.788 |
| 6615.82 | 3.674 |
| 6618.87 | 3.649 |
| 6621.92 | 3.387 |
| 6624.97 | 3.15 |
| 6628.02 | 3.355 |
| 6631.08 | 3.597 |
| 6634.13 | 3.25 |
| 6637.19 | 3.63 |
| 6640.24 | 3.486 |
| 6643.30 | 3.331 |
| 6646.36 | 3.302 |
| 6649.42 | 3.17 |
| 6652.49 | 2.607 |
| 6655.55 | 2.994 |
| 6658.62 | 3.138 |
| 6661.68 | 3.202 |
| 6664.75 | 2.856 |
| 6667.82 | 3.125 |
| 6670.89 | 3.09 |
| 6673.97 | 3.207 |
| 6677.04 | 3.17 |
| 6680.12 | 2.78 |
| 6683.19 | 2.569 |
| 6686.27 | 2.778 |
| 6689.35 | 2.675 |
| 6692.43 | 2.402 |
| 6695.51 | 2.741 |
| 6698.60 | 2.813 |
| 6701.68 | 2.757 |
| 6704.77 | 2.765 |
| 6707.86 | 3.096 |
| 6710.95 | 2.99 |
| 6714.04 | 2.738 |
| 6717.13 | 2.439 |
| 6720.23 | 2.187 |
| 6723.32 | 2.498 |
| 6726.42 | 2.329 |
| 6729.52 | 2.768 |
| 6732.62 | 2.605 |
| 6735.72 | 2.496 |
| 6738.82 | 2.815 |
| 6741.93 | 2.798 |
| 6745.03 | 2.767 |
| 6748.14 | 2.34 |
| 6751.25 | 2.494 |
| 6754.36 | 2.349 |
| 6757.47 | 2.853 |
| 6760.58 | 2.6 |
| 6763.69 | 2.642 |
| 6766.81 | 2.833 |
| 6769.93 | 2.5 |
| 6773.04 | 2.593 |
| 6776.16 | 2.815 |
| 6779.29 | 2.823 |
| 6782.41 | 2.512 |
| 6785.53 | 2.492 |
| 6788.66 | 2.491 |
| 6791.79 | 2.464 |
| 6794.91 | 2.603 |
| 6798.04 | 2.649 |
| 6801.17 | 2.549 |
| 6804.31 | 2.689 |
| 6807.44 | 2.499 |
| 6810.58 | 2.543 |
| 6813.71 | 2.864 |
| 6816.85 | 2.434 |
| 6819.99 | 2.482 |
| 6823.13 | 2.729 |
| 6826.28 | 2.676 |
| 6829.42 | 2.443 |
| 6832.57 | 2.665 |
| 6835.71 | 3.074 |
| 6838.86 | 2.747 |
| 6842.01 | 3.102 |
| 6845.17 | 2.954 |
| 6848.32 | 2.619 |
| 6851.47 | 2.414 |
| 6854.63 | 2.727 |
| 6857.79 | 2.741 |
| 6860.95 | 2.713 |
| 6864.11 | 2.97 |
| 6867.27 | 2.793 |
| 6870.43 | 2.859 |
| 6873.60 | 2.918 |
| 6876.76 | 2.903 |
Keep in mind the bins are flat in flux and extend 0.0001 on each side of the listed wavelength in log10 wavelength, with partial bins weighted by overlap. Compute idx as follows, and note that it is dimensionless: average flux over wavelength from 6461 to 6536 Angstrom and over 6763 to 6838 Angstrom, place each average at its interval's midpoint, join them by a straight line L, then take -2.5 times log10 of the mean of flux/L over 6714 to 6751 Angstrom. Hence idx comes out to 0.14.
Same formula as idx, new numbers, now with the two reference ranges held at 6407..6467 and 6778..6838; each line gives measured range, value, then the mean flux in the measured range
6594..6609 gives -0.233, 3.8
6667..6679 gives -0.081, 3.13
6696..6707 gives 0.021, 2.79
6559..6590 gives -0.244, 3.91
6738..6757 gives 0.060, 2.6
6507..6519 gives -0.212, 3.96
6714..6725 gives 0.159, 2.43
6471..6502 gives -0.145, 3.79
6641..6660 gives -0.052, 3.1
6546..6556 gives -0.223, 3.9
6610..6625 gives -0.182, 3.59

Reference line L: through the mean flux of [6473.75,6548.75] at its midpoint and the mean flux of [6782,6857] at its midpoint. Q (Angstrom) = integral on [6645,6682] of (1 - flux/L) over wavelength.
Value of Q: 3.1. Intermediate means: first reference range 4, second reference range 2.65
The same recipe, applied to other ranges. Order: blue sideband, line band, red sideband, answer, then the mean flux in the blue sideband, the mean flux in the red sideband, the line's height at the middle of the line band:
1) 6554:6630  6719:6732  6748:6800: 1.98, 3.76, 2.6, 2.91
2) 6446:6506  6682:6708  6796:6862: 2.92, 3.68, 2.68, 3.06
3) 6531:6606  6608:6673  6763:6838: 4.52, 3.97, 2.63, 3.55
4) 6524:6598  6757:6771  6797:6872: 1.67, 4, 2.71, 3.04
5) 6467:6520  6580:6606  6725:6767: -3.91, 3.84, 2.61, 3.36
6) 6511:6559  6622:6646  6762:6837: 1.16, 4.13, 2.63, 3.57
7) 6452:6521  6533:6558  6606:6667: -3.86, 3.77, 3.34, 3.6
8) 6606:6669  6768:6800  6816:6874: 3.50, 3.34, 2.74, 2.92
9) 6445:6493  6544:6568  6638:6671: -3.82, 3.7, 3.13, 3.43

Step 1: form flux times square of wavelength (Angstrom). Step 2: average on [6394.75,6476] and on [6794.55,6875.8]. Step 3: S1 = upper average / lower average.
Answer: 0.89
